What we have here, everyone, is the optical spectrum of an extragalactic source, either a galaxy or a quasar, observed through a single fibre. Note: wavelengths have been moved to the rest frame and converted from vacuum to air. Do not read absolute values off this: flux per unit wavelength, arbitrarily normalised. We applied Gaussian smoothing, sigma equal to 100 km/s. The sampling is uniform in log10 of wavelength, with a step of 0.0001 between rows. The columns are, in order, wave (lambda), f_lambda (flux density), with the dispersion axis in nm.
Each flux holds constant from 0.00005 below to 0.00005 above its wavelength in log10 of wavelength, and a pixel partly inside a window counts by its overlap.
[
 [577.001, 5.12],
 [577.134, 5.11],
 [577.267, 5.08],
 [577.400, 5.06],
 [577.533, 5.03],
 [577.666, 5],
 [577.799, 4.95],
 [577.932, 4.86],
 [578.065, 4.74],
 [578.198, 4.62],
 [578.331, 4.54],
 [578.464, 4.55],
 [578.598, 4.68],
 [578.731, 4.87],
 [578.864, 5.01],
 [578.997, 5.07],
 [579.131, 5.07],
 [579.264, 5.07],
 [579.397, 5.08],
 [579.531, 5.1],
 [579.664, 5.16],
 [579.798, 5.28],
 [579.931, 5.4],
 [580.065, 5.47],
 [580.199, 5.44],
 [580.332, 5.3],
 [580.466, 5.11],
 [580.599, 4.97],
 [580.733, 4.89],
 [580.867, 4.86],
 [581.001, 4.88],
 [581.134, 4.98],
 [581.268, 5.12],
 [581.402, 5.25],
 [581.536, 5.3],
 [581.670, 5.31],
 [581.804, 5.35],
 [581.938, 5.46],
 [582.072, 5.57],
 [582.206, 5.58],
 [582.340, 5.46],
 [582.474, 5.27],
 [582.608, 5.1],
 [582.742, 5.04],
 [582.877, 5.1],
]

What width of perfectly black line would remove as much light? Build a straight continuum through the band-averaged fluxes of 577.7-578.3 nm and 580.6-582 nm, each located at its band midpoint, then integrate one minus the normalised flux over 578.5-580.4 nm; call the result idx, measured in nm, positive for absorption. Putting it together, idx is -0.07 nm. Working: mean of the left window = 4.79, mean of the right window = 5.13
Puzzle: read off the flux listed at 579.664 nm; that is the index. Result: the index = 5.16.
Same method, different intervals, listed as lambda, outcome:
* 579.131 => 5.07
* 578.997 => 5.07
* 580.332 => 5.3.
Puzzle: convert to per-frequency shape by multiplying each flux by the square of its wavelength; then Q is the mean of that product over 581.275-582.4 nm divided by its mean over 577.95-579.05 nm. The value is 1.1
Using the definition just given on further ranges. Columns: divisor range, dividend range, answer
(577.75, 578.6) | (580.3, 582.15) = 1.11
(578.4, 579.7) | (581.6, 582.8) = 1.09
